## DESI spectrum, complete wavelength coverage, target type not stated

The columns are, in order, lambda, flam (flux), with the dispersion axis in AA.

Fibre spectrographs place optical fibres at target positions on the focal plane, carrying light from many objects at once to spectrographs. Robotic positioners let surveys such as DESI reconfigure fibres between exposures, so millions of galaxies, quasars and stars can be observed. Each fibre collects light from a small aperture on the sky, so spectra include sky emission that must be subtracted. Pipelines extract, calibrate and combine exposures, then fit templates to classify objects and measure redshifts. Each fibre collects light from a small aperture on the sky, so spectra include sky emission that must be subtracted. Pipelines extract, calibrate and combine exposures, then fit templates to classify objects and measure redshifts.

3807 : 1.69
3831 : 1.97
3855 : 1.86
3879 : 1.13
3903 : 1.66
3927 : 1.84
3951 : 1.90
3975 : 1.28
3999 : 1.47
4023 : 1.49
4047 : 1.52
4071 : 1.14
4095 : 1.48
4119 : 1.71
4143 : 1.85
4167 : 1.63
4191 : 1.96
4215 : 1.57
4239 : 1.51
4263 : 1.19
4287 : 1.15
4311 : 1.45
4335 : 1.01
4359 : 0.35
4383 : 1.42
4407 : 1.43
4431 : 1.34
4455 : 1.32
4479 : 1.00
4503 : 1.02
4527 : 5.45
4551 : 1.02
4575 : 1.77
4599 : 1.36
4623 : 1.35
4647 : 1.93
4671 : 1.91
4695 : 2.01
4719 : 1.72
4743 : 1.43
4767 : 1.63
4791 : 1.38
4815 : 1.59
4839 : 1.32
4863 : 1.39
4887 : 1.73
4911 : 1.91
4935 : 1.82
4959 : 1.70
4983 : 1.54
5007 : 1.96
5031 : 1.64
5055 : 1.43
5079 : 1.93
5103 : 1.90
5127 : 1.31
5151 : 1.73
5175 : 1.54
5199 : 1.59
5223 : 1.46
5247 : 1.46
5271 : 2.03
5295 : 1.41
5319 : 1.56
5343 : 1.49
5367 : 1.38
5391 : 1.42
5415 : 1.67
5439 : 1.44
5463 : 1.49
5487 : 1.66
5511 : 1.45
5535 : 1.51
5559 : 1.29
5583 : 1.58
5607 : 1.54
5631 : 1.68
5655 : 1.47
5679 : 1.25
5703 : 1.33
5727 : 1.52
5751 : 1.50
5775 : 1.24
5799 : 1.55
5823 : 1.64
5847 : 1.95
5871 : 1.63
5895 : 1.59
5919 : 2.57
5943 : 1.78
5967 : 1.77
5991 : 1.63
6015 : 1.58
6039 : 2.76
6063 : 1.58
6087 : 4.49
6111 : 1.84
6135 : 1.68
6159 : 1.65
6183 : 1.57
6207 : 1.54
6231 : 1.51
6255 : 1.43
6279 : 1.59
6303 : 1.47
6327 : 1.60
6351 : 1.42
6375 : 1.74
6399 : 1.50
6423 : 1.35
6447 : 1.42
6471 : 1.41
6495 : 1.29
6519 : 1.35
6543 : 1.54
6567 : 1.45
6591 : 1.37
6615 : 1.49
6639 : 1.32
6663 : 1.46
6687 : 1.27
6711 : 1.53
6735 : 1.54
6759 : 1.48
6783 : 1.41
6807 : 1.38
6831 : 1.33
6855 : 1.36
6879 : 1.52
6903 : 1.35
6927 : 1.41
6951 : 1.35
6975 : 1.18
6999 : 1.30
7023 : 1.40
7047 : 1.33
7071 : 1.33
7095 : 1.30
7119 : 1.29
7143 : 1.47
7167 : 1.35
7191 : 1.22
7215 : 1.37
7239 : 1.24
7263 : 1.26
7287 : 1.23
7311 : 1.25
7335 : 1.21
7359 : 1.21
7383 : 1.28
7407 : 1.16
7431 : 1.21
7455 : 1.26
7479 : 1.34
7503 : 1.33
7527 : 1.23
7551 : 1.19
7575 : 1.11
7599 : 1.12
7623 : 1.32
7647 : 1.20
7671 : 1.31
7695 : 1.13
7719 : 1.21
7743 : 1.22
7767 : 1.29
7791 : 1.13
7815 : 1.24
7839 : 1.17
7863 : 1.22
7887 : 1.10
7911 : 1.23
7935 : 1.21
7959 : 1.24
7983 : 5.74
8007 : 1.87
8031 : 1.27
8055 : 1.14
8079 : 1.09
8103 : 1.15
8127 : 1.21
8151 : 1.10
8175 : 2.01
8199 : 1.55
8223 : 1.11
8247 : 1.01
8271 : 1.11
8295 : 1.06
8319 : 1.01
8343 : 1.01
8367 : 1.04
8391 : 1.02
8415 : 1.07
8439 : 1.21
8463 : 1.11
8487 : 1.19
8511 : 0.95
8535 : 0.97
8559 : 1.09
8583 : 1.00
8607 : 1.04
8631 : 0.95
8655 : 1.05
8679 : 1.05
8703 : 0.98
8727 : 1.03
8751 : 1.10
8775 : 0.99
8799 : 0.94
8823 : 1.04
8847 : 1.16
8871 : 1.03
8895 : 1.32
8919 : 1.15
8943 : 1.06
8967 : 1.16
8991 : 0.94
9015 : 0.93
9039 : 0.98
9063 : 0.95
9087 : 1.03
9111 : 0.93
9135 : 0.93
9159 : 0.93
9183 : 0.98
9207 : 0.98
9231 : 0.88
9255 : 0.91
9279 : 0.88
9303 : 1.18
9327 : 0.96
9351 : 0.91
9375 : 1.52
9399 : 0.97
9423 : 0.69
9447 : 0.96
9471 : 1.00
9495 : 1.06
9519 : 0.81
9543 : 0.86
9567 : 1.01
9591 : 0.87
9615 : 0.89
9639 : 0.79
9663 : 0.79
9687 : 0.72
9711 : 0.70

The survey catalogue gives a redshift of 0.22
